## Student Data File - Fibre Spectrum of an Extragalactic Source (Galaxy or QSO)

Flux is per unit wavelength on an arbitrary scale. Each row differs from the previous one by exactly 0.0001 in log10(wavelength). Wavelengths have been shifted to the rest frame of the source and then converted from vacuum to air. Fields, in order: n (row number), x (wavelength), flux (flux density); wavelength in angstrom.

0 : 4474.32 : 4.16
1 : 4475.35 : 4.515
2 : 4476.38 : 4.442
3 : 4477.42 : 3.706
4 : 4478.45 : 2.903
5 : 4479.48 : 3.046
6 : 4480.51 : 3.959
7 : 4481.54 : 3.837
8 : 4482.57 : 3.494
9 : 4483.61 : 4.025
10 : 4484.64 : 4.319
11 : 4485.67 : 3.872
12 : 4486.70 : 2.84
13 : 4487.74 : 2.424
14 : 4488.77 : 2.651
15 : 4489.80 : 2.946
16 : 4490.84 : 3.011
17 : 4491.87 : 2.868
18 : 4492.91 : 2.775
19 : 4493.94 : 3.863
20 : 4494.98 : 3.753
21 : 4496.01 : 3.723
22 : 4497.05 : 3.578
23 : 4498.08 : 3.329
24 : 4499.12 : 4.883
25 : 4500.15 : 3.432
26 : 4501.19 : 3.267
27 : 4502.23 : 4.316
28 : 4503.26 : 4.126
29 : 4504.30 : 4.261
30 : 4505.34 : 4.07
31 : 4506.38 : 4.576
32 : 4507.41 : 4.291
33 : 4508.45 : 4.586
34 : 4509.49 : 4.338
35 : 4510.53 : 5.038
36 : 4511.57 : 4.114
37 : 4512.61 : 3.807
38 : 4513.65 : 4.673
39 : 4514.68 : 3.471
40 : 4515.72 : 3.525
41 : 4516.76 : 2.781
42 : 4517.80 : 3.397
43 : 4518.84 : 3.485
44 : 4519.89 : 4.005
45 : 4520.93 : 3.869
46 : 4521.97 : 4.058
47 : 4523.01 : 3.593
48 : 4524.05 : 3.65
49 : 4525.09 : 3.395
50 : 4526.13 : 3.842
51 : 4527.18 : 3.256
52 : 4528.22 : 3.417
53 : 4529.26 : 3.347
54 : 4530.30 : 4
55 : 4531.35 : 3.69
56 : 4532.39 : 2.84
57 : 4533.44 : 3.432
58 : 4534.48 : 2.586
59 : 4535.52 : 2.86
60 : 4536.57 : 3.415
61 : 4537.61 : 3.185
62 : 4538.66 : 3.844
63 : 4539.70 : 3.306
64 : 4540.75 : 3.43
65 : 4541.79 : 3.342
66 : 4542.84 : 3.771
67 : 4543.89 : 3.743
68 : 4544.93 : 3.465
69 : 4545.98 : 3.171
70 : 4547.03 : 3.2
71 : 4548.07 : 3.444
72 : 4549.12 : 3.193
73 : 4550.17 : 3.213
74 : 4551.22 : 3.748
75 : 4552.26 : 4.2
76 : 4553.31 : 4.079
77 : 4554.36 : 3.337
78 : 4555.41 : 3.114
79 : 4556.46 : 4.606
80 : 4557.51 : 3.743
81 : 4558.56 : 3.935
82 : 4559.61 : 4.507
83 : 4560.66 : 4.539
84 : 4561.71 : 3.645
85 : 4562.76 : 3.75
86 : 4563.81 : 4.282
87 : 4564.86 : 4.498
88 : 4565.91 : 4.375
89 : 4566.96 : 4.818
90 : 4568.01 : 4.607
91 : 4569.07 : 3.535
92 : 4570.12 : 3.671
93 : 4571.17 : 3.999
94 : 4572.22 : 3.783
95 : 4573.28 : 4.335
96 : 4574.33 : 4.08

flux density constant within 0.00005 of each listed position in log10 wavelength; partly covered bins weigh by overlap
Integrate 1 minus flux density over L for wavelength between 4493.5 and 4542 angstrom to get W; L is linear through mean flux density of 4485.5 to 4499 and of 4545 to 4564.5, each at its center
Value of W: -4.1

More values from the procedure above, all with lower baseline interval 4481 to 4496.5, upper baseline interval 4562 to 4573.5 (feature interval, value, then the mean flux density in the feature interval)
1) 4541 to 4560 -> 1.5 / 3.65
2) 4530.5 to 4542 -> 1.6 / 3.28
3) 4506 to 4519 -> -1.5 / 4.02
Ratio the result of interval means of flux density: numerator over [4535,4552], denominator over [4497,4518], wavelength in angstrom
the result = 0.85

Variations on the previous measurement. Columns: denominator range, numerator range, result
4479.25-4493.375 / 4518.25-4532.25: 1.10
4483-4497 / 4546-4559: 1.09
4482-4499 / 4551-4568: 1.21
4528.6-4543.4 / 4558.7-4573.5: 1.24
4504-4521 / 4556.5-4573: 1.03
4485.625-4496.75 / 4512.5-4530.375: 1.16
